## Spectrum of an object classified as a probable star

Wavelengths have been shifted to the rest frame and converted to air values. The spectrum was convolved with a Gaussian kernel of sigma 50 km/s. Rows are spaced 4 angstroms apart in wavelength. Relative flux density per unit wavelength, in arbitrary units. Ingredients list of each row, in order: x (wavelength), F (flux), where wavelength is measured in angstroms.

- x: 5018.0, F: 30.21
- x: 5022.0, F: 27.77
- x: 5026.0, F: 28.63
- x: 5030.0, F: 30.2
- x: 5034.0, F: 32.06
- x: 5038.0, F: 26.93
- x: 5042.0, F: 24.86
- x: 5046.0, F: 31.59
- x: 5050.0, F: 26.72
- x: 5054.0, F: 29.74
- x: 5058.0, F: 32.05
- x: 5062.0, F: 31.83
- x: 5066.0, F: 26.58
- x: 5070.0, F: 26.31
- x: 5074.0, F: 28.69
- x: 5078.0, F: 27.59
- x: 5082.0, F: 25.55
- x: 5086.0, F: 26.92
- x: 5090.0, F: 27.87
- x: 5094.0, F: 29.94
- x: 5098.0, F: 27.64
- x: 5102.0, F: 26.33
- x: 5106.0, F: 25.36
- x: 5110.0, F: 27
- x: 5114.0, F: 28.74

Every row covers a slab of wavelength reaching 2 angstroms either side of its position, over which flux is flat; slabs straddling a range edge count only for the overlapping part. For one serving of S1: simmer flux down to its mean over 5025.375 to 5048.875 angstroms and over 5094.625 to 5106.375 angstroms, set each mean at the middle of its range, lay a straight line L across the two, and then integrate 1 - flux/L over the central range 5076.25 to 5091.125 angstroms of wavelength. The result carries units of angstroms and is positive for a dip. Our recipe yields 0.3 angstroms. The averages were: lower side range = 29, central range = 26.9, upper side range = 27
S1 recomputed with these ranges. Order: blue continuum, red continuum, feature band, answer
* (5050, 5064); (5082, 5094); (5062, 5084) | 1.23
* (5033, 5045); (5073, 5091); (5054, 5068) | -1.29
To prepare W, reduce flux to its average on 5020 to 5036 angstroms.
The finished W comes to 29.7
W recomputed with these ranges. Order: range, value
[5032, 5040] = 29.5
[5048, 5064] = 30.1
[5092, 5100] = 28.8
